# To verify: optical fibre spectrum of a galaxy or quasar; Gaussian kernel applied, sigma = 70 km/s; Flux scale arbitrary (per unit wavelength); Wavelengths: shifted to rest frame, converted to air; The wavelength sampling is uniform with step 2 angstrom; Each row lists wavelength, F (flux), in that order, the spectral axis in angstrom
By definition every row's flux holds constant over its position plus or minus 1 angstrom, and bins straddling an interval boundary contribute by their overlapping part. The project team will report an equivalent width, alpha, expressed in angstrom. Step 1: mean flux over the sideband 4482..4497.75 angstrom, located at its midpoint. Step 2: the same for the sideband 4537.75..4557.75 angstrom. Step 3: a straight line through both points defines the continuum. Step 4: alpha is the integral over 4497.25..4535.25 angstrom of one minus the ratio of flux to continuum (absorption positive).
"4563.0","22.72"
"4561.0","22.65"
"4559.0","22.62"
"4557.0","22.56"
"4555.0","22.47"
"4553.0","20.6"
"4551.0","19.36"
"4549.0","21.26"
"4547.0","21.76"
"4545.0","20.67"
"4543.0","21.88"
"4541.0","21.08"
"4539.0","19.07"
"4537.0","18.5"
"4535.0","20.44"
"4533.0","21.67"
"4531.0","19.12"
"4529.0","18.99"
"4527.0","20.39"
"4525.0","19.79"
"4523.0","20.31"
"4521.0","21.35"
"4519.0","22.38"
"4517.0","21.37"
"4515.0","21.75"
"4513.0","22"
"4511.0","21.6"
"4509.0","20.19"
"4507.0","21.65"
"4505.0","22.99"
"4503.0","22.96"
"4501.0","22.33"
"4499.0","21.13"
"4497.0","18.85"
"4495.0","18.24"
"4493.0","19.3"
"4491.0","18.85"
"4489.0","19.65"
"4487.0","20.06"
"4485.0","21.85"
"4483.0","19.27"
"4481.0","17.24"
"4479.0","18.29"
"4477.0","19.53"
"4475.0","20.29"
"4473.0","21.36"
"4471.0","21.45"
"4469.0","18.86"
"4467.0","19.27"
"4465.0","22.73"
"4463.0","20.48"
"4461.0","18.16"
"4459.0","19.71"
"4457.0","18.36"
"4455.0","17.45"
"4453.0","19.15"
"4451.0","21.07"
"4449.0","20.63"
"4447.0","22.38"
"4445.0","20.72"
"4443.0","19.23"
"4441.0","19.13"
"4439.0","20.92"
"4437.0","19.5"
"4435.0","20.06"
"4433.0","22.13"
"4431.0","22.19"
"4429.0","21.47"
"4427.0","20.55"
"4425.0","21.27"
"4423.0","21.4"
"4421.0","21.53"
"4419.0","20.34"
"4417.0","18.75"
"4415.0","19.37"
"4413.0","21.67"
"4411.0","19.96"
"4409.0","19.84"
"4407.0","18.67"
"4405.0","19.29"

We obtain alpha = -1.8 angstrom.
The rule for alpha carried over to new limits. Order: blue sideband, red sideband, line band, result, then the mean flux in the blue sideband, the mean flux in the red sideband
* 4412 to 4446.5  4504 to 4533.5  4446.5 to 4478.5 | 1.2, 20.6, 21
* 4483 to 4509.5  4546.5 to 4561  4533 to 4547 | 0.6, 20.6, 21.6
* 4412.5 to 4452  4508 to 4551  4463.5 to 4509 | 0.9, 20.7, 20.7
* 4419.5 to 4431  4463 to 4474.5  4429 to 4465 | 1.4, 21.3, 20.7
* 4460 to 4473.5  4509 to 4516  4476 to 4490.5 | 0.9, 20.3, 21.6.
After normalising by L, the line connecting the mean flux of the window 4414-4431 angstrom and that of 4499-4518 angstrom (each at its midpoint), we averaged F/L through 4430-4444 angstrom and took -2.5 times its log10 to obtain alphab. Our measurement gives 0.022 mag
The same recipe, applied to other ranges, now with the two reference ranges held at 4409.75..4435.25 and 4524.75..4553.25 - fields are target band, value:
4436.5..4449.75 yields 0.02 mag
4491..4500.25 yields 0.06 mag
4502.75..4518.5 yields -0.07 mag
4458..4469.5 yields 0.04 mag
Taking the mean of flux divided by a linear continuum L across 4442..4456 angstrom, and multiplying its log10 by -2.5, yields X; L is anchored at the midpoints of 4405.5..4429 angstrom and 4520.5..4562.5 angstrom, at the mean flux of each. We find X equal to 0.02 mag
